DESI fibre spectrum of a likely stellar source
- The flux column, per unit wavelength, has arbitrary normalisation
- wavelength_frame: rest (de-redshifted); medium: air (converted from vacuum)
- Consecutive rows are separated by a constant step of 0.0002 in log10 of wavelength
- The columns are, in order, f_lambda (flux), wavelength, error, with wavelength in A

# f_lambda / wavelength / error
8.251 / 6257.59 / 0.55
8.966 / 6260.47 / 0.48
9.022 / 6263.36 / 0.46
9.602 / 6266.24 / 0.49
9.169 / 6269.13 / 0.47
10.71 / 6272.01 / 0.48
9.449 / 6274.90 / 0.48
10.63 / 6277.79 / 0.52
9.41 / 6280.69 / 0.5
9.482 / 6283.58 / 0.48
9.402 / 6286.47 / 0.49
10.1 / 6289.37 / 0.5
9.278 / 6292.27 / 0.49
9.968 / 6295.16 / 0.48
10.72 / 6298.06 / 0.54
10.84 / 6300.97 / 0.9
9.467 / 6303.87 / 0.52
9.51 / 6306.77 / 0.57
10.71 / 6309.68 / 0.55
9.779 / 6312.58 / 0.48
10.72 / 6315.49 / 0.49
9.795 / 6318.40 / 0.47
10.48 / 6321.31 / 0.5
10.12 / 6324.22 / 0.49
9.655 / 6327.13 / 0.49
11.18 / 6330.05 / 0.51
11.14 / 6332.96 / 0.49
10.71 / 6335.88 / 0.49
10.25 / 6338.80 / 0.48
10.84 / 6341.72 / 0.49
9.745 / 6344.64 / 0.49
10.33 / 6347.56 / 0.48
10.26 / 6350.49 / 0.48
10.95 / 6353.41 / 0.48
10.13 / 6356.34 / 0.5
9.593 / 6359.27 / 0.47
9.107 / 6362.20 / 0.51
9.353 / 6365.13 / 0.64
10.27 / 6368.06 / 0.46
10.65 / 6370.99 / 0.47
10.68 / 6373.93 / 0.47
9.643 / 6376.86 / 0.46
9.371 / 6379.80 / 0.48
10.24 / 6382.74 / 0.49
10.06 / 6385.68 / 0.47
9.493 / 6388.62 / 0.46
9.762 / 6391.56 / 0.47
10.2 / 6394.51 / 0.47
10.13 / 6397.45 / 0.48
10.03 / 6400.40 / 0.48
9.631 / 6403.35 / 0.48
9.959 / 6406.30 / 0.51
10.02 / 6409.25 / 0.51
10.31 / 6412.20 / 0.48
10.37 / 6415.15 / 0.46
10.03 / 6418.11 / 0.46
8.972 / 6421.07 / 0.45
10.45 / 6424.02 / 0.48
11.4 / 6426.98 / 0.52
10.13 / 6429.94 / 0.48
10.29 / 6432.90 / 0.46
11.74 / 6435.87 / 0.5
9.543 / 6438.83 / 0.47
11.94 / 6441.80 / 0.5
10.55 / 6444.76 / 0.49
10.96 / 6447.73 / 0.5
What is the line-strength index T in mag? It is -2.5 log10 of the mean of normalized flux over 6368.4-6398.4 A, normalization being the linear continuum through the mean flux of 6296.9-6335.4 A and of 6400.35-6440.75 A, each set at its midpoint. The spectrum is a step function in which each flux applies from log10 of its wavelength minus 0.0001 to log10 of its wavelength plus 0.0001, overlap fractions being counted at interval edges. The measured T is 0.02 mag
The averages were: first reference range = 10.3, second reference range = 10.2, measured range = 10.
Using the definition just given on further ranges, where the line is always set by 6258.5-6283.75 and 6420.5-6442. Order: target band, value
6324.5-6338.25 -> -0.069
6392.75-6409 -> 0.040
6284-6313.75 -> -0.024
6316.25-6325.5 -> -0.032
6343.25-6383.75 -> 0.013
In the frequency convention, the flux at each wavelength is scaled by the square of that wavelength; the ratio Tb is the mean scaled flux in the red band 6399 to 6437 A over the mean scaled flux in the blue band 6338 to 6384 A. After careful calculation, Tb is 1.03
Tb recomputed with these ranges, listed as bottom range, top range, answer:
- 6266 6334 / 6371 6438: 1.04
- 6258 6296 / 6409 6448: 1.15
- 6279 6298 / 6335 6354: 1.09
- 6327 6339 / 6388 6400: 0.94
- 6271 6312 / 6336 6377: 1.04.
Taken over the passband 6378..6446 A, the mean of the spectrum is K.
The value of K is 10.2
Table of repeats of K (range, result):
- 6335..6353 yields 10.4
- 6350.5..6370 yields 9.95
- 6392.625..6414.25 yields 10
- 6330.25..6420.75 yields 10.1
